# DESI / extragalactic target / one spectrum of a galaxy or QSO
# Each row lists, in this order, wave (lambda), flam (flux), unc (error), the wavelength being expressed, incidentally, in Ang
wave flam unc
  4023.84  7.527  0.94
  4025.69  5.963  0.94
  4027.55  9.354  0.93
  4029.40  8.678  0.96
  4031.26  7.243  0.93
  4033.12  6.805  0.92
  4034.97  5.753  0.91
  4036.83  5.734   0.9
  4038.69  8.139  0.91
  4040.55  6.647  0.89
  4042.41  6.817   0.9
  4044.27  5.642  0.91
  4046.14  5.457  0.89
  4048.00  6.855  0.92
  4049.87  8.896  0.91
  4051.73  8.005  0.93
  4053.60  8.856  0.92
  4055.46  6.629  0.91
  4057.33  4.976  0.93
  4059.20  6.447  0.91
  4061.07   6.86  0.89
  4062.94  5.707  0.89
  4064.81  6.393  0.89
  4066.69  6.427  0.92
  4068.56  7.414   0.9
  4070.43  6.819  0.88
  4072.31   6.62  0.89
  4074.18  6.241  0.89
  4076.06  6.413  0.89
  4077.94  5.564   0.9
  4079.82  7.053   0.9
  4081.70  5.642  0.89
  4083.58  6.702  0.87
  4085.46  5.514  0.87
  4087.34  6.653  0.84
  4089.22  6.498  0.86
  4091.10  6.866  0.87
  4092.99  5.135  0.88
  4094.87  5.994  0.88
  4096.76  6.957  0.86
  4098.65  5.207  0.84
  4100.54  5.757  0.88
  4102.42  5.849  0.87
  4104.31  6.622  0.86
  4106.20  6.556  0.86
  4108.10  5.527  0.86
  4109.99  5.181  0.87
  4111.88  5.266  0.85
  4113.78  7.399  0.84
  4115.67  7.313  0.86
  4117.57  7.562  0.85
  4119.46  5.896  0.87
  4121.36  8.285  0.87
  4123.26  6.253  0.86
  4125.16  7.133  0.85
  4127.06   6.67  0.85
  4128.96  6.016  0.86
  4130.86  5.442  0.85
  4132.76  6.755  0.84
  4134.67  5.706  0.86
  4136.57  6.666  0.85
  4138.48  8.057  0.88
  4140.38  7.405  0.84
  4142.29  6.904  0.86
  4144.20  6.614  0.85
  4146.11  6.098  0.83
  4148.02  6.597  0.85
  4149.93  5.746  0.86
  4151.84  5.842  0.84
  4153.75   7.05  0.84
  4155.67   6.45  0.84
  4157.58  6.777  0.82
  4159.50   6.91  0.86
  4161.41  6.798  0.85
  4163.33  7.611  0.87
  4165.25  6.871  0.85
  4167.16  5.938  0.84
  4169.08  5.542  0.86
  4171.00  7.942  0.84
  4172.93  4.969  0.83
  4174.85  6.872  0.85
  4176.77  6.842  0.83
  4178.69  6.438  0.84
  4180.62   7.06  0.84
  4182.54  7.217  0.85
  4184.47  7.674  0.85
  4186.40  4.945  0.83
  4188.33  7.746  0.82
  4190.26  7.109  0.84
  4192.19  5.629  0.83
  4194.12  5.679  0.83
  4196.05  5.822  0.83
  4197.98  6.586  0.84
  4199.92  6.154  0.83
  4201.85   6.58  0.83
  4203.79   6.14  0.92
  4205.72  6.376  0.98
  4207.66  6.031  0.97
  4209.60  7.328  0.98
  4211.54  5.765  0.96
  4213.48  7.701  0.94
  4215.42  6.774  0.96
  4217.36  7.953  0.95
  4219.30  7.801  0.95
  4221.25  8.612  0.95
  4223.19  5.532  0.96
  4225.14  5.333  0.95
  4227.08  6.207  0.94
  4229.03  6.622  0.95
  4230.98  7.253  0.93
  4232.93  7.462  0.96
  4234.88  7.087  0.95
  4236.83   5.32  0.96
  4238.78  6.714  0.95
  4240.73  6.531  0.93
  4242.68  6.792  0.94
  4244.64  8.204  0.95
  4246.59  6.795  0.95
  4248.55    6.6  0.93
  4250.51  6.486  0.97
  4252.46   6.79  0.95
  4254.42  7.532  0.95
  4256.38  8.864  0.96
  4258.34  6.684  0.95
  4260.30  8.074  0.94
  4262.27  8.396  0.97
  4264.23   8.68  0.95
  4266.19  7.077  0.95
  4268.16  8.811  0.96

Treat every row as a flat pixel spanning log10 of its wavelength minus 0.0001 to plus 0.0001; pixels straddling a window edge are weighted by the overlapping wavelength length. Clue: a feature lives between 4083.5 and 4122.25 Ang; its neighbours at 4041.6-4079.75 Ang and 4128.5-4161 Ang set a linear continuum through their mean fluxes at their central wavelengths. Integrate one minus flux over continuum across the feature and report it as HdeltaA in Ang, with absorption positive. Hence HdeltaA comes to 1.7 Ang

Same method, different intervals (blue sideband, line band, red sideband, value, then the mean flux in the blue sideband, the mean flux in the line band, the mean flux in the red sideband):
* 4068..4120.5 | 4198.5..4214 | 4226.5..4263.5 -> 0.9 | 6.29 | 6.47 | 7.1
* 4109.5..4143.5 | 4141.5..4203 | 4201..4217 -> 1.2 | 6.68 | 6.53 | 6.64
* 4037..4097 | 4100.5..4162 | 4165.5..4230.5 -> 0.5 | 6.57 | 6.53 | 6.58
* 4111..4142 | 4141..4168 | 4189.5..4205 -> -0.3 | 6.75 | 6.6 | 6.21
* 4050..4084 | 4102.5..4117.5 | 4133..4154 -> 0.7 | 6.65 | 6.31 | 6.6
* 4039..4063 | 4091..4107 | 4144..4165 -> 1.6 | 6.83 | 6.06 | 6.6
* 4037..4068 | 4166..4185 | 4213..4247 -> 0.7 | 6.78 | 6.63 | 6.92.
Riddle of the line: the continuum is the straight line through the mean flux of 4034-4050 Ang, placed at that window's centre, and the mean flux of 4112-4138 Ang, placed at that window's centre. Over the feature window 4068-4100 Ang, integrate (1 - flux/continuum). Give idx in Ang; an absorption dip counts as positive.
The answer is 1.56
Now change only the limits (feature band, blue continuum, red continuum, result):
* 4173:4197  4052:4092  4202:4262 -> 1.0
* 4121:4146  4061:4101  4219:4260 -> -0.8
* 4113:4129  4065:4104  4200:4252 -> -1.5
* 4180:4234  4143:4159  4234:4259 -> 0.4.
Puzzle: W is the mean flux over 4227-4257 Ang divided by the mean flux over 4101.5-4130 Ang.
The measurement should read 1.07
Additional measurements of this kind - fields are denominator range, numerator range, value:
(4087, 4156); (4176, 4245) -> 1.04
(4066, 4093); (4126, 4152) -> 1.01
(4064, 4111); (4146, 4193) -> 1.06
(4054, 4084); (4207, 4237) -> 1.07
